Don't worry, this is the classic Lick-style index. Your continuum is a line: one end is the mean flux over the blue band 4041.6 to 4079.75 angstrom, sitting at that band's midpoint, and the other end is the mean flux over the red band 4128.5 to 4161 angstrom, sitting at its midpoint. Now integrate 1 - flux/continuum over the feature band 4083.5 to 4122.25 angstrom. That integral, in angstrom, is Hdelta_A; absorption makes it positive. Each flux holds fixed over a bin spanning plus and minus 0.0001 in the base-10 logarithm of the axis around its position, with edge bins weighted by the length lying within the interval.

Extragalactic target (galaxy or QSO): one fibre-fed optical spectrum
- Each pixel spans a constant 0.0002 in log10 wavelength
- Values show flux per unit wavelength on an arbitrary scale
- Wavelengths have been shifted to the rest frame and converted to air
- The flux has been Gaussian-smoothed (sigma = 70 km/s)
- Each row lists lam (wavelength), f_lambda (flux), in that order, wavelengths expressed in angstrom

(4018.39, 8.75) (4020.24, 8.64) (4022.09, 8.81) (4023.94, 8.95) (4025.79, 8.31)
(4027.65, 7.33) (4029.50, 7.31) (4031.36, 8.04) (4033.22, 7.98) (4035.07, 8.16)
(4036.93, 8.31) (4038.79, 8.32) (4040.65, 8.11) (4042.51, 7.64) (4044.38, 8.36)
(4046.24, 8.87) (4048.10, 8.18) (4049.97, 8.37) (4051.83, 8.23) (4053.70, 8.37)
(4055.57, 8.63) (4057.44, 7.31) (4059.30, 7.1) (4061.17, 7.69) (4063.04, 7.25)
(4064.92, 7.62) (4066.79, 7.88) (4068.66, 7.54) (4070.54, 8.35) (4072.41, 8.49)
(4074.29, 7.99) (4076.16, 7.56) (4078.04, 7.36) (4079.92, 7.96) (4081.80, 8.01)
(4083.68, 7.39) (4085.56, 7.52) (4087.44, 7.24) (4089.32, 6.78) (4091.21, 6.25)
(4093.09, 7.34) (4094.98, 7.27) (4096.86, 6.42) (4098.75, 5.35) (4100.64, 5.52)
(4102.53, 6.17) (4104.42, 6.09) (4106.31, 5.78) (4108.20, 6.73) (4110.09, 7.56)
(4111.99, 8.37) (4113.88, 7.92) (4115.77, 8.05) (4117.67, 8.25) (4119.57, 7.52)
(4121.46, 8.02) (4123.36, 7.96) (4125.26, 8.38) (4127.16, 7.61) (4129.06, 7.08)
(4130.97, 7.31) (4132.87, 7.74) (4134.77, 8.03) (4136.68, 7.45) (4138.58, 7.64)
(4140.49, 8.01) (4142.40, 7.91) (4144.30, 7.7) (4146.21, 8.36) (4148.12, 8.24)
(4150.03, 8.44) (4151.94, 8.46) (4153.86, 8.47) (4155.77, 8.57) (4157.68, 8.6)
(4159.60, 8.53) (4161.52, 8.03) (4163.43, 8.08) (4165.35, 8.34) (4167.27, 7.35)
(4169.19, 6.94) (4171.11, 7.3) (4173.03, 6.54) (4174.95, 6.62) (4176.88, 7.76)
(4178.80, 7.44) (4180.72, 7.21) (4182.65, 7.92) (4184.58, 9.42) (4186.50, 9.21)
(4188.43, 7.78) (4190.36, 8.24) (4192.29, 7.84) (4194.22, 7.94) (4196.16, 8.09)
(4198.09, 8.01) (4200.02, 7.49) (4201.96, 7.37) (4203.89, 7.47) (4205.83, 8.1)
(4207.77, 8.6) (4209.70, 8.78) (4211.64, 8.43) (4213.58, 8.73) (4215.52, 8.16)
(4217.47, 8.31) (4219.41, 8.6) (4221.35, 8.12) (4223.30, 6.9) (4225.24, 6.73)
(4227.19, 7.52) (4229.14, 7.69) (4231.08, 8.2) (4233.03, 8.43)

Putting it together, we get 4.7 angstrom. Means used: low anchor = 7.94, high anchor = 8.04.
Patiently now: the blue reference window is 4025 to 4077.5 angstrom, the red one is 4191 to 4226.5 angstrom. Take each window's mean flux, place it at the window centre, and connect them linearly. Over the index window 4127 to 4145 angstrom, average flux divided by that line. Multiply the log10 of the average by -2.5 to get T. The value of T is 0.05 mag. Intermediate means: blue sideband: 7.97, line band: 7.65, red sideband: 7.98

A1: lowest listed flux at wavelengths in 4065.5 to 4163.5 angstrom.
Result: 5.35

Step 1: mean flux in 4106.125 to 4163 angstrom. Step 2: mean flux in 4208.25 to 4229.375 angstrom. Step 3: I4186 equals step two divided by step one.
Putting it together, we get 1.01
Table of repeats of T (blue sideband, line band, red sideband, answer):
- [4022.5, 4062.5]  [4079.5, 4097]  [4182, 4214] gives 0.12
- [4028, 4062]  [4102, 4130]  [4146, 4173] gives 0.08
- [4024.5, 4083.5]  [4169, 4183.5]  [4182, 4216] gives 0.13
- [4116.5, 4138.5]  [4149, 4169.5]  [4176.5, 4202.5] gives -0.04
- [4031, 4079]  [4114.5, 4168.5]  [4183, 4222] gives 0.02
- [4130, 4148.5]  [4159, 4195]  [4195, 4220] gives 0.03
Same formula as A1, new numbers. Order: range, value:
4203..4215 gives 7.47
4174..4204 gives 6.62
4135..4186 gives 6.54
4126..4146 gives 7.08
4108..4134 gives 6.73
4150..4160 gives 8.44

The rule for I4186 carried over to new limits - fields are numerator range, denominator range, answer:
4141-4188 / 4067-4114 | 1.11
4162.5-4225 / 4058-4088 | 1.03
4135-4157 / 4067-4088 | 1.04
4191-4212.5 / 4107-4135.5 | 1.03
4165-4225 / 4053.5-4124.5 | 1.07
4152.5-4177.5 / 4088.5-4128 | 1.09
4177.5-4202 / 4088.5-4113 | 1.22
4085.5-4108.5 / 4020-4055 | 0.78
